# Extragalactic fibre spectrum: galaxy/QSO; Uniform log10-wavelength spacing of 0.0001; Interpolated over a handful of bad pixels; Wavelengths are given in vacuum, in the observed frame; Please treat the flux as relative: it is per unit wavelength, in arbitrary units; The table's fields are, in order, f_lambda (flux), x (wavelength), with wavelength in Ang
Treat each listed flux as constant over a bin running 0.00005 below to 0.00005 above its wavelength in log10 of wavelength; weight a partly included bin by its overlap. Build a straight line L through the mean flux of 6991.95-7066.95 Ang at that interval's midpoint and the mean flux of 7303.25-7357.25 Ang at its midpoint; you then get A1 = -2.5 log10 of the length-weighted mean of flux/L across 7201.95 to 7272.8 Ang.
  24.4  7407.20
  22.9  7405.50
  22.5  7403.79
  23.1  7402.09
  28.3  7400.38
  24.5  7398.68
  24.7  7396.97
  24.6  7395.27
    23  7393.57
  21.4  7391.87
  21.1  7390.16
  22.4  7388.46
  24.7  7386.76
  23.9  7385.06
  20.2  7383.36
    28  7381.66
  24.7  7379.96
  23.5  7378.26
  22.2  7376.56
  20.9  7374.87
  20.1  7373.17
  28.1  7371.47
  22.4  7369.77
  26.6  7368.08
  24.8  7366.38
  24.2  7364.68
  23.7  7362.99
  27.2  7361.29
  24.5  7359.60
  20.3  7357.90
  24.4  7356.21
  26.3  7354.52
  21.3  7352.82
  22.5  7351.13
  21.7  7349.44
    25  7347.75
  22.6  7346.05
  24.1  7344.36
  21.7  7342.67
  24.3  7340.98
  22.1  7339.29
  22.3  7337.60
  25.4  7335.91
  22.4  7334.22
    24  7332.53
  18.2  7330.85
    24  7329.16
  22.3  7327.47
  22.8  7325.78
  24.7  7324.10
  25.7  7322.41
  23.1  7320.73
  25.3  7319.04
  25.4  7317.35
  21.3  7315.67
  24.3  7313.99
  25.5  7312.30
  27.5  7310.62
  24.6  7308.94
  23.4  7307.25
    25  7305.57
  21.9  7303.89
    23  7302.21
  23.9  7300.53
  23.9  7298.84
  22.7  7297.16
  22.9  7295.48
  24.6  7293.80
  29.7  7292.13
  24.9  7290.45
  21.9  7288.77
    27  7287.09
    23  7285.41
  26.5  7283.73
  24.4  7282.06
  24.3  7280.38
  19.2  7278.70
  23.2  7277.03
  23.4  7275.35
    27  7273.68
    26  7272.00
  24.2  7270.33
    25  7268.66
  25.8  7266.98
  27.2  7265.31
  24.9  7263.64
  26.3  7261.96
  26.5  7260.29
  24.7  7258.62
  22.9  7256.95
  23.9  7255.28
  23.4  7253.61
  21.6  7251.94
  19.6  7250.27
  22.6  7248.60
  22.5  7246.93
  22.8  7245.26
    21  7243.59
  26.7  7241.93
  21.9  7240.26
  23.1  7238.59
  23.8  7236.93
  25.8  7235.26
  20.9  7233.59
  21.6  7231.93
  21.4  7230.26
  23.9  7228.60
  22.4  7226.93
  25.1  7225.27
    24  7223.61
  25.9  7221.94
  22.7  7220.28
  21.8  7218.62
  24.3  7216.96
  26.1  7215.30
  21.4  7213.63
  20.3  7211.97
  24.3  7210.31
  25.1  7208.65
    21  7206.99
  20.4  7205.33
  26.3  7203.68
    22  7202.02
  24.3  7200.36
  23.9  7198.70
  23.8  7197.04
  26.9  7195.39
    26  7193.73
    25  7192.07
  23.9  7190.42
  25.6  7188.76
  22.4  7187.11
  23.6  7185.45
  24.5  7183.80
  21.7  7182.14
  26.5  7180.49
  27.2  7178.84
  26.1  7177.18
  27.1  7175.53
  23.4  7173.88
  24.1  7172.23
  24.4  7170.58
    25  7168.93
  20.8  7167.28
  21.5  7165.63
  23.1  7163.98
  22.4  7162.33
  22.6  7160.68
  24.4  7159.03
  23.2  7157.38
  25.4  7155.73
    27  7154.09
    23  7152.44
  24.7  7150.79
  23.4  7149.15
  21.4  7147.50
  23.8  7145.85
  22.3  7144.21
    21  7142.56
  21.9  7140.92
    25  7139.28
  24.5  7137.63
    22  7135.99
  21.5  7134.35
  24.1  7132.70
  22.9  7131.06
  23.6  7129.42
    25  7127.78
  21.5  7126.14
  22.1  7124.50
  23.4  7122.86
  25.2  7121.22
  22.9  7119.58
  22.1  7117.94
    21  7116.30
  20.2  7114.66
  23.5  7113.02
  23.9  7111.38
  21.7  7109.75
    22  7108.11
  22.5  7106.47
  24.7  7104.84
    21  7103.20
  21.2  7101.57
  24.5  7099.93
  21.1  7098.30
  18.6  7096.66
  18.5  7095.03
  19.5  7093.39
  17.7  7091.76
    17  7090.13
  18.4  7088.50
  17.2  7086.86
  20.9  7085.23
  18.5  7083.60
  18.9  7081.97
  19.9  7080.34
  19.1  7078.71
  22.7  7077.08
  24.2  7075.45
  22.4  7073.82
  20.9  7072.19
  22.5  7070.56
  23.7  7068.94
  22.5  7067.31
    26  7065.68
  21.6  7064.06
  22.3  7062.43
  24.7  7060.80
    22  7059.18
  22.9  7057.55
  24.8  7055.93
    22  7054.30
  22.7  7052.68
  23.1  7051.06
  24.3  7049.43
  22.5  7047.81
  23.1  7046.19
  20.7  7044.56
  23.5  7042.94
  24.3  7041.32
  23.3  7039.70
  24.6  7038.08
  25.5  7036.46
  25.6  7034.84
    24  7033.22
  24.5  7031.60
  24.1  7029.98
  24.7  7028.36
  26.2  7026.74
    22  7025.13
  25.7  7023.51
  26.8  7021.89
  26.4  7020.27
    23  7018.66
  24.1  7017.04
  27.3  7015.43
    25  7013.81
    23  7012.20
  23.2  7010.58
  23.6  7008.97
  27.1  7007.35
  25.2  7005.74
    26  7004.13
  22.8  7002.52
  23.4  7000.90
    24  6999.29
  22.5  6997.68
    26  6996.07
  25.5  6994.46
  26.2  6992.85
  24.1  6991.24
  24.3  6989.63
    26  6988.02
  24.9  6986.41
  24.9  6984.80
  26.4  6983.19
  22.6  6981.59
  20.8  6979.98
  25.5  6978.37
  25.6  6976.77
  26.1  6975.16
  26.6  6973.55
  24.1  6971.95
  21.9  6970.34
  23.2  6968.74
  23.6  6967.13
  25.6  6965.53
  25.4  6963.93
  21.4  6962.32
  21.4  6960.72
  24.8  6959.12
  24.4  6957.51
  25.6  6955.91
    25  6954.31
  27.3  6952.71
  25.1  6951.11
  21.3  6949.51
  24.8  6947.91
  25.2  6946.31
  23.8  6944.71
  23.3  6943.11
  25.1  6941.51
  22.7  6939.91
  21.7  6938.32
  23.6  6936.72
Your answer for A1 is 0.01 mag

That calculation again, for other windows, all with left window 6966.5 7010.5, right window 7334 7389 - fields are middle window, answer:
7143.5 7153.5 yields 0.043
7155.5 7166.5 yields 0.047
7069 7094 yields 0.206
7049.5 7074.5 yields 0.063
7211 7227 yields 0.023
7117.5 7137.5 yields 0.050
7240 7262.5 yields 0.026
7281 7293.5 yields -0.067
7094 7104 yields 0.168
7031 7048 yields 0.027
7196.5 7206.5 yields 0.030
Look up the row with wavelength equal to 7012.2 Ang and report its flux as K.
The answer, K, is 23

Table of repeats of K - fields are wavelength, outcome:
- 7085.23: 20.9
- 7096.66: 18.6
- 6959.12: 24.8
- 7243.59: 21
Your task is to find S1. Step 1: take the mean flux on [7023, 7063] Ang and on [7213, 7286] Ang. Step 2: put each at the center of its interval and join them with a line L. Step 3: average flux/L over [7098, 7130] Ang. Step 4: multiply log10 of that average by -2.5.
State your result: 0.049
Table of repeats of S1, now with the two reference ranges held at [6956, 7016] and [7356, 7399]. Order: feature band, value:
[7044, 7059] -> 0.07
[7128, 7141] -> 0.04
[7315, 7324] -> -0.02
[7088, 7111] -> 0.17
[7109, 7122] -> 0.08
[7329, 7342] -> 0.05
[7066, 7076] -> 0.07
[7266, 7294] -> -0.04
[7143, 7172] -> 0.03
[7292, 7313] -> -0.02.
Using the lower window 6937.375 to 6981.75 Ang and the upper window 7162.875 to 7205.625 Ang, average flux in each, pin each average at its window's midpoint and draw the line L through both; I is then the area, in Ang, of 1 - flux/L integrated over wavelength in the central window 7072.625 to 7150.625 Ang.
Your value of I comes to 7.94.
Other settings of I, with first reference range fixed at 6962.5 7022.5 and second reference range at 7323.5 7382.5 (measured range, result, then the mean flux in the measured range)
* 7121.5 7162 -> 1.4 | 23.3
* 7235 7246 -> 0.2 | 23.5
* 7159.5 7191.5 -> 0.1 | 24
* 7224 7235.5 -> 0.5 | 22.9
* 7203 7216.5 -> 0.5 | 23.1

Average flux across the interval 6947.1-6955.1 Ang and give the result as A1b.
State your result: 24.7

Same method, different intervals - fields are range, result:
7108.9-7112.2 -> 22.8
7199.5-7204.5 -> 24.2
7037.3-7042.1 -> 24.1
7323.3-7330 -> 23.4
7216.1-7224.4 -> 23.8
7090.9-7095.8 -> 18.6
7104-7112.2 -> 23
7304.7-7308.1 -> 24.2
